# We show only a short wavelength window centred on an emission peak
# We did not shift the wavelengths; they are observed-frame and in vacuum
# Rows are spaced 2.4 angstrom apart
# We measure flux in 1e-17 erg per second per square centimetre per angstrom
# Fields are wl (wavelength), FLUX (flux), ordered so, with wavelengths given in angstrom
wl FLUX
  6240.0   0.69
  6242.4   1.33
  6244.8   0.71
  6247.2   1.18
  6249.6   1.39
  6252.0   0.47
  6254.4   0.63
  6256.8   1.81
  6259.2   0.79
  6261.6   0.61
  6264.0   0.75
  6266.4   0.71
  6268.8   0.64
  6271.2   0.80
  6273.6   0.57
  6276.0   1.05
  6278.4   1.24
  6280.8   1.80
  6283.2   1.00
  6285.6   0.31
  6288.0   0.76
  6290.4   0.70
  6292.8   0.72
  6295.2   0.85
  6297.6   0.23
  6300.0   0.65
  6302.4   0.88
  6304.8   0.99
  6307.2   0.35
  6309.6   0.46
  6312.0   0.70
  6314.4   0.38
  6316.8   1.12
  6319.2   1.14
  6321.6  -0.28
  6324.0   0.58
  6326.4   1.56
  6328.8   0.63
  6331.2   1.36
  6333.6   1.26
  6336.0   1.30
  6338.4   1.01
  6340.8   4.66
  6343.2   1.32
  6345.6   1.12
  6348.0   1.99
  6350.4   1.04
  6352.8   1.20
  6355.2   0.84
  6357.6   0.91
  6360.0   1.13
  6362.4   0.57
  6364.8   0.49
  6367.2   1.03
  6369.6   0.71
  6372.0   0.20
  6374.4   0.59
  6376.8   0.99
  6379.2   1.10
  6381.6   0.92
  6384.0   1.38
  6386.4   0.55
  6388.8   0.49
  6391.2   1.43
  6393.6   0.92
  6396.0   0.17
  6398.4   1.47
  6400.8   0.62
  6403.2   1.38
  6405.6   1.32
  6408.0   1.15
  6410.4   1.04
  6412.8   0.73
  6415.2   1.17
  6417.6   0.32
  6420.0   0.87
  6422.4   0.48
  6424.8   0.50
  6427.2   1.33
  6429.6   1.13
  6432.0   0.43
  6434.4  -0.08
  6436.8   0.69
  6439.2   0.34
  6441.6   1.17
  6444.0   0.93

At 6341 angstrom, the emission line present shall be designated [O III] 5007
